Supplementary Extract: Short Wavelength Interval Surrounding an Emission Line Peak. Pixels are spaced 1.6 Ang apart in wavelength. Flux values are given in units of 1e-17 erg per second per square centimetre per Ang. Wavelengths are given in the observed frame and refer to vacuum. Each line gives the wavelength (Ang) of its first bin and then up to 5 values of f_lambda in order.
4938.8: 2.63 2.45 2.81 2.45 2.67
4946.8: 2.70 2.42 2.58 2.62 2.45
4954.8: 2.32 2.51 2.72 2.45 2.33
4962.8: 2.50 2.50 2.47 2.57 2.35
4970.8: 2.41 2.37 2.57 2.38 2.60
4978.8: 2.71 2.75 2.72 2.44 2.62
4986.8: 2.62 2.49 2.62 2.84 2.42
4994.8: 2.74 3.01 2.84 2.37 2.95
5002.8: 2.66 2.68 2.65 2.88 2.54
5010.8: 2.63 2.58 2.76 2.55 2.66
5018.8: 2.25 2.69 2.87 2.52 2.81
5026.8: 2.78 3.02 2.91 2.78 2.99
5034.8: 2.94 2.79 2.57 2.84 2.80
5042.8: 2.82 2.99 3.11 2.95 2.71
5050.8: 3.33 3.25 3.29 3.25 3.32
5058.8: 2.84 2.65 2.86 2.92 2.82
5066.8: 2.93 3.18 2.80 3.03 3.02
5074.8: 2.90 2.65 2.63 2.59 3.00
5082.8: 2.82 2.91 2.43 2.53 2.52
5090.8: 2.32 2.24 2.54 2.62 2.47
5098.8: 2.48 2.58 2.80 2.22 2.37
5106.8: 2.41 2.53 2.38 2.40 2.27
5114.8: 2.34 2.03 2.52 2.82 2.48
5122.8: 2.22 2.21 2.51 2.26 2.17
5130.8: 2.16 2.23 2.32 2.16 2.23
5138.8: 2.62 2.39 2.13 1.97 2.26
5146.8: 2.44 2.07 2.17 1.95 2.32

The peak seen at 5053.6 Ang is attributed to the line C III] 1909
